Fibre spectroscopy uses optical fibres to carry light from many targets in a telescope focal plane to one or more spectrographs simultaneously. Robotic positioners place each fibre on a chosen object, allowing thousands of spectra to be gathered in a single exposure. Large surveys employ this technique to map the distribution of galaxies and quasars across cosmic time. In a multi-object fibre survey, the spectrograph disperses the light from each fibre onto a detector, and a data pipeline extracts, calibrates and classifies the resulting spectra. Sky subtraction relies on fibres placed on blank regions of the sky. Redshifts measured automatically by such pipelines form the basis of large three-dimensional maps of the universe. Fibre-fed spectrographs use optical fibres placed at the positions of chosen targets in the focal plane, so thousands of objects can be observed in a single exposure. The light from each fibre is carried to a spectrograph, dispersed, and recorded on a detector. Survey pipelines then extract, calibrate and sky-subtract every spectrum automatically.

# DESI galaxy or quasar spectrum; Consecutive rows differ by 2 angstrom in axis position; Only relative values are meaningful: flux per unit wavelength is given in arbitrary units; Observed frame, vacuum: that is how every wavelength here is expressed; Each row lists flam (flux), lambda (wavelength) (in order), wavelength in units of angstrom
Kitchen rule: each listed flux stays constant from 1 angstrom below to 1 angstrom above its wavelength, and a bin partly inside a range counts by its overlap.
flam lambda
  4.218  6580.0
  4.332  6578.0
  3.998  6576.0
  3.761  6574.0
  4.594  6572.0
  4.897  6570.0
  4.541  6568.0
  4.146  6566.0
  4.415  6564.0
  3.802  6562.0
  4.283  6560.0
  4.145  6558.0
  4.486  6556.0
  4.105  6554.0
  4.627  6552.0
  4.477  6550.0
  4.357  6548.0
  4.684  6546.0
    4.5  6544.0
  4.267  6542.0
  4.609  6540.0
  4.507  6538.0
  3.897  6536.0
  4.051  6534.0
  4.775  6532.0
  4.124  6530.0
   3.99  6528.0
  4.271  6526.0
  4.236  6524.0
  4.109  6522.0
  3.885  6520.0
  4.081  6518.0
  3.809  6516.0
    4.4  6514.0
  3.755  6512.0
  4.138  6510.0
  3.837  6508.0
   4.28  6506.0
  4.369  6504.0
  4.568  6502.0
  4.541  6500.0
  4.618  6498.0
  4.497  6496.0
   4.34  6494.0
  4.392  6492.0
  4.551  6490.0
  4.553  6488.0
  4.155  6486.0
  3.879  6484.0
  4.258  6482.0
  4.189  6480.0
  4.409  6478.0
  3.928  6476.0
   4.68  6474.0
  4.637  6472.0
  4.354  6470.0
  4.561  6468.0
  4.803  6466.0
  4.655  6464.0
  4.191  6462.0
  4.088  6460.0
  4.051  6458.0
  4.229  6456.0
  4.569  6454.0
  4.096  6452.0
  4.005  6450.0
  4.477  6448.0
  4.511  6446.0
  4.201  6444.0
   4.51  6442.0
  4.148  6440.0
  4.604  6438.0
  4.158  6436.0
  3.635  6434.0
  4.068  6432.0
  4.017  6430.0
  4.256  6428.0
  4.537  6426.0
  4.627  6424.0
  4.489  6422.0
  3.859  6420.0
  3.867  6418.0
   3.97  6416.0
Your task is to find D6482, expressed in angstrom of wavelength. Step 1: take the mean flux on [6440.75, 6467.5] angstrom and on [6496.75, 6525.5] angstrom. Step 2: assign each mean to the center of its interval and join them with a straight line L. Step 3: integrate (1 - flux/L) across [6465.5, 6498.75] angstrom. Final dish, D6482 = -1.0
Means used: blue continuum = 4.34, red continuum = 4.19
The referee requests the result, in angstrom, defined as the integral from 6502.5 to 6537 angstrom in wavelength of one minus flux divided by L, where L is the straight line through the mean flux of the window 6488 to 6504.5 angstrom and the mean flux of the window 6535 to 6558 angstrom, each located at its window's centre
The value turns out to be 2.5 angstrom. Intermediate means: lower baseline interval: 4.49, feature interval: 4.12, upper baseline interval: 4.4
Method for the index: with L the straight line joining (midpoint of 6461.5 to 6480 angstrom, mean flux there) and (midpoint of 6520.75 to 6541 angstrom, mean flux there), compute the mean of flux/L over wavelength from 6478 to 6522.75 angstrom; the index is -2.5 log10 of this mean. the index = 0.03 mag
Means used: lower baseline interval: 4.46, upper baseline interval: 4.25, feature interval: 4.24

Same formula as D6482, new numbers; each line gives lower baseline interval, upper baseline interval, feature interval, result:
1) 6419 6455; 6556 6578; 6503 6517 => 0.6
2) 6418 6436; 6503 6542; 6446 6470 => -1.0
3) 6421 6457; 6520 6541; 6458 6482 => -0.7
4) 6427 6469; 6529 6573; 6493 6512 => 0.0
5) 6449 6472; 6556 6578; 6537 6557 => -0.8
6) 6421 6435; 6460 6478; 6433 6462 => 0.7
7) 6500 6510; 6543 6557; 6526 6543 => 0.5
